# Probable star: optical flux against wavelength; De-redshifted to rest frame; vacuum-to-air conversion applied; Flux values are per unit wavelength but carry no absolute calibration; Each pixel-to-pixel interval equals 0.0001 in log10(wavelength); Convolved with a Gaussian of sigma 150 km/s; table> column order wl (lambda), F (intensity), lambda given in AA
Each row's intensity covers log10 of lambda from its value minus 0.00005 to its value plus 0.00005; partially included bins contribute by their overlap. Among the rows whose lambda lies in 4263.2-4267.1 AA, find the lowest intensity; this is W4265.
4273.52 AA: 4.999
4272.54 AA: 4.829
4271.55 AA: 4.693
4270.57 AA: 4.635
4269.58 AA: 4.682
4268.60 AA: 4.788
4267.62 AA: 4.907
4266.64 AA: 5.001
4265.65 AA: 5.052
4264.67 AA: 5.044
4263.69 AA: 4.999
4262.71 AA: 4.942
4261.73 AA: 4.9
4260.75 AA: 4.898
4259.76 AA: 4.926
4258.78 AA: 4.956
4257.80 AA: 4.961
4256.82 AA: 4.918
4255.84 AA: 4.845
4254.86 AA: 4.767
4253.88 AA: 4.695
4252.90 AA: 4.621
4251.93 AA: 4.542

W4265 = 4.999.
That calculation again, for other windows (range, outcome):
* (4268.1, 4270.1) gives 4.682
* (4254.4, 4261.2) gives 4.767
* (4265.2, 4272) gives 4.635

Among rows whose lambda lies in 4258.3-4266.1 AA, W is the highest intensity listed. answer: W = 5.052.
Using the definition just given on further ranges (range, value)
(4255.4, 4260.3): 4.961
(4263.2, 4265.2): 5.044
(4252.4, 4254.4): 4.695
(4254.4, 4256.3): 4.845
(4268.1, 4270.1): 4.788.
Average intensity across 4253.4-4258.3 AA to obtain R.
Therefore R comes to 4.84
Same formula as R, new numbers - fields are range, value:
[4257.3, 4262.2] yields 4.92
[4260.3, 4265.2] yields 4.97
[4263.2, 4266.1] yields 5.04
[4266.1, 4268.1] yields 4.94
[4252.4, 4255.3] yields 4.71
